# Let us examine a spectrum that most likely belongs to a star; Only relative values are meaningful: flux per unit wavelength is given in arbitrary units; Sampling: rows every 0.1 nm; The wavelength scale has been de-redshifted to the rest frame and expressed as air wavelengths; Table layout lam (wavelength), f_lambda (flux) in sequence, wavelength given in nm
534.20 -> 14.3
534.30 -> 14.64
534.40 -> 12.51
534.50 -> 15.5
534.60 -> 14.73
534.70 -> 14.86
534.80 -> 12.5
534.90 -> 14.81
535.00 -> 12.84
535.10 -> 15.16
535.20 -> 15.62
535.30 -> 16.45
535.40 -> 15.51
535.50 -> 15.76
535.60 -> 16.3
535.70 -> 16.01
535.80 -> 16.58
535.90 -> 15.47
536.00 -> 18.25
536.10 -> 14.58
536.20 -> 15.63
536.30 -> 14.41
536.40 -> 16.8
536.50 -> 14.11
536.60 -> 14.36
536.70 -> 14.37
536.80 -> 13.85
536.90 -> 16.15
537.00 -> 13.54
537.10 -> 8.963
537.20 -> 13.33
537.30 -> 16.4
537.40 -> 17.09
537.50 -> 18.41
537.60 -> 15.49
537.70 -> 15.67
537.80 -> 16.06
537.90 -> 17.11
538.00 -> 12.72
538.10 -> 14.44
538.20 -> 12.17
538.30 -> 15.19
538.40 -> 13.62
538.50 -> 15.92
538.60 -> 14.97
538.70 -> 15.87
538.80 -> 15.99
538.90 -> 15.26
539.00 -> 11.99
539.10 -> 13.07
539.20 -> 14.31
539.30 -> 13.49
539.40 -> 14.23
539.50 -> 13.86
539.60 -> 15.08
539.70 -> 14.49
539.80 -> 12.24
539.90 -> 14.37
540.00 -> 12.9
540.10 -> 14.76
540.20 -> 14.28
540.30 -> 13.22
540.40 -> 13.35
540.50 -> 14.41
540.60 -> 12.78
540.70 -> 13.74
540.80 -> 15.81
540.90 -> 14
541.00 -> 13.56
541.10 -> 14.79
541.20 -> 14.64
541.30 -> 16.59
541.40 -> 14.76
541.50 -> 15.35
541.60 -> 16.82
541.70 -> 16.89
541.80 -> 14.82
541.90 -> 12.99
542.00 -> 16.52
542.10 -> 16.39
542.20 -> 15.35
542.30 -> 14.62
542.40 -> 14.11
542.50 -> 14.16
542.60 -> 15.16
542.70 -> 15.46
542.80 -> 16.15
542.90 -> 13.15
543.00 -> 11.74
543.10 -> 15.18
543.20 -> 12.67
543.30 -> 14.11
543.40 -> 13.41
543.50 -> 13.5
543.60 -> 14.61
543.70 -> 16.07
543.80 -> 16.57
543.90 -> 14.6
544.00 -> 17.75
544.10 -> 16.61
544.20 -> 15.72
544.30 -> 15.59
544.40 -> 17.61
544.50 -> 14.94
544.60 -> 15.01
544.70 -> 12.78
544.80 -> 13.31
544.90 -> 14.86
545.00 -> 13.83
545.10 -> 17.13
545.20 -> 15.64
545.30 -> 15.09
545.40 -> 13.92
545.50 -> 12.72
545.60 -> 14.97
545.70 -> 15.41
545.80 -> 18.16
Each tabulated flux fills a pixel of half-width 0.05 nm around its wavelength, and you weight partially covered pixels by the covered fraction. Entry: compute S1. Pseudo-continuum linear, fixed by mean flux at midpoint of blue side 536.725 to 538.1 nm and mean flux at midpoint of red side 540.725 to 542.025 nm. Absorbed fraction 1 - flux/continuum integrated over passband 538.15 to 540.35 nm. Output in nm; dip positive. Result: 0.13 nm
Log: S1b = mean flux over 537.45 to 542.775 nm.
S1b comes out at 14.7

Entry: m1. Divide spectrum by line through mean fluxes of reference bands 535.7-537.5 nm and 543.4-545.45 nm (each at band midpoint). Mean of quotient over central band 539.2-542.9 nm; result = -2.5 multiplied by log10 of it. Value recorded 0.04 mag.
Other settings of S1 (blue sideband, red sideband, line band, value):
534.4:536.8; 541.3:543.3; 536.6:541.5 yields 0.18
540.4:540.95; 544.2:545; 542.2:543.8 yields 0.02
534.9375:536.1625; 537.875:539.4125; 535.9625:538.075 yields 0.00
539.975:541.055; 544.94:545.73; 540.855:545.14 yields -0.18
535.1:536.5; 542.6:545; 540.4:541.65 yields 0.04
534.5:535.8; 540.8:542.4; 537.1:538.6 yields 0.01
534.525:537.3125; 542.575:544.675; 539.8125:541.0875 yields 0.09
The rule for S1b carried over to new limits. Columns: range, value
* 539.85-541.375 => 14.2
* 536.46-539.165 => 14.7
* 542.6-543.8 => 14.3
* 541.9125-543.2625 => 14.6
